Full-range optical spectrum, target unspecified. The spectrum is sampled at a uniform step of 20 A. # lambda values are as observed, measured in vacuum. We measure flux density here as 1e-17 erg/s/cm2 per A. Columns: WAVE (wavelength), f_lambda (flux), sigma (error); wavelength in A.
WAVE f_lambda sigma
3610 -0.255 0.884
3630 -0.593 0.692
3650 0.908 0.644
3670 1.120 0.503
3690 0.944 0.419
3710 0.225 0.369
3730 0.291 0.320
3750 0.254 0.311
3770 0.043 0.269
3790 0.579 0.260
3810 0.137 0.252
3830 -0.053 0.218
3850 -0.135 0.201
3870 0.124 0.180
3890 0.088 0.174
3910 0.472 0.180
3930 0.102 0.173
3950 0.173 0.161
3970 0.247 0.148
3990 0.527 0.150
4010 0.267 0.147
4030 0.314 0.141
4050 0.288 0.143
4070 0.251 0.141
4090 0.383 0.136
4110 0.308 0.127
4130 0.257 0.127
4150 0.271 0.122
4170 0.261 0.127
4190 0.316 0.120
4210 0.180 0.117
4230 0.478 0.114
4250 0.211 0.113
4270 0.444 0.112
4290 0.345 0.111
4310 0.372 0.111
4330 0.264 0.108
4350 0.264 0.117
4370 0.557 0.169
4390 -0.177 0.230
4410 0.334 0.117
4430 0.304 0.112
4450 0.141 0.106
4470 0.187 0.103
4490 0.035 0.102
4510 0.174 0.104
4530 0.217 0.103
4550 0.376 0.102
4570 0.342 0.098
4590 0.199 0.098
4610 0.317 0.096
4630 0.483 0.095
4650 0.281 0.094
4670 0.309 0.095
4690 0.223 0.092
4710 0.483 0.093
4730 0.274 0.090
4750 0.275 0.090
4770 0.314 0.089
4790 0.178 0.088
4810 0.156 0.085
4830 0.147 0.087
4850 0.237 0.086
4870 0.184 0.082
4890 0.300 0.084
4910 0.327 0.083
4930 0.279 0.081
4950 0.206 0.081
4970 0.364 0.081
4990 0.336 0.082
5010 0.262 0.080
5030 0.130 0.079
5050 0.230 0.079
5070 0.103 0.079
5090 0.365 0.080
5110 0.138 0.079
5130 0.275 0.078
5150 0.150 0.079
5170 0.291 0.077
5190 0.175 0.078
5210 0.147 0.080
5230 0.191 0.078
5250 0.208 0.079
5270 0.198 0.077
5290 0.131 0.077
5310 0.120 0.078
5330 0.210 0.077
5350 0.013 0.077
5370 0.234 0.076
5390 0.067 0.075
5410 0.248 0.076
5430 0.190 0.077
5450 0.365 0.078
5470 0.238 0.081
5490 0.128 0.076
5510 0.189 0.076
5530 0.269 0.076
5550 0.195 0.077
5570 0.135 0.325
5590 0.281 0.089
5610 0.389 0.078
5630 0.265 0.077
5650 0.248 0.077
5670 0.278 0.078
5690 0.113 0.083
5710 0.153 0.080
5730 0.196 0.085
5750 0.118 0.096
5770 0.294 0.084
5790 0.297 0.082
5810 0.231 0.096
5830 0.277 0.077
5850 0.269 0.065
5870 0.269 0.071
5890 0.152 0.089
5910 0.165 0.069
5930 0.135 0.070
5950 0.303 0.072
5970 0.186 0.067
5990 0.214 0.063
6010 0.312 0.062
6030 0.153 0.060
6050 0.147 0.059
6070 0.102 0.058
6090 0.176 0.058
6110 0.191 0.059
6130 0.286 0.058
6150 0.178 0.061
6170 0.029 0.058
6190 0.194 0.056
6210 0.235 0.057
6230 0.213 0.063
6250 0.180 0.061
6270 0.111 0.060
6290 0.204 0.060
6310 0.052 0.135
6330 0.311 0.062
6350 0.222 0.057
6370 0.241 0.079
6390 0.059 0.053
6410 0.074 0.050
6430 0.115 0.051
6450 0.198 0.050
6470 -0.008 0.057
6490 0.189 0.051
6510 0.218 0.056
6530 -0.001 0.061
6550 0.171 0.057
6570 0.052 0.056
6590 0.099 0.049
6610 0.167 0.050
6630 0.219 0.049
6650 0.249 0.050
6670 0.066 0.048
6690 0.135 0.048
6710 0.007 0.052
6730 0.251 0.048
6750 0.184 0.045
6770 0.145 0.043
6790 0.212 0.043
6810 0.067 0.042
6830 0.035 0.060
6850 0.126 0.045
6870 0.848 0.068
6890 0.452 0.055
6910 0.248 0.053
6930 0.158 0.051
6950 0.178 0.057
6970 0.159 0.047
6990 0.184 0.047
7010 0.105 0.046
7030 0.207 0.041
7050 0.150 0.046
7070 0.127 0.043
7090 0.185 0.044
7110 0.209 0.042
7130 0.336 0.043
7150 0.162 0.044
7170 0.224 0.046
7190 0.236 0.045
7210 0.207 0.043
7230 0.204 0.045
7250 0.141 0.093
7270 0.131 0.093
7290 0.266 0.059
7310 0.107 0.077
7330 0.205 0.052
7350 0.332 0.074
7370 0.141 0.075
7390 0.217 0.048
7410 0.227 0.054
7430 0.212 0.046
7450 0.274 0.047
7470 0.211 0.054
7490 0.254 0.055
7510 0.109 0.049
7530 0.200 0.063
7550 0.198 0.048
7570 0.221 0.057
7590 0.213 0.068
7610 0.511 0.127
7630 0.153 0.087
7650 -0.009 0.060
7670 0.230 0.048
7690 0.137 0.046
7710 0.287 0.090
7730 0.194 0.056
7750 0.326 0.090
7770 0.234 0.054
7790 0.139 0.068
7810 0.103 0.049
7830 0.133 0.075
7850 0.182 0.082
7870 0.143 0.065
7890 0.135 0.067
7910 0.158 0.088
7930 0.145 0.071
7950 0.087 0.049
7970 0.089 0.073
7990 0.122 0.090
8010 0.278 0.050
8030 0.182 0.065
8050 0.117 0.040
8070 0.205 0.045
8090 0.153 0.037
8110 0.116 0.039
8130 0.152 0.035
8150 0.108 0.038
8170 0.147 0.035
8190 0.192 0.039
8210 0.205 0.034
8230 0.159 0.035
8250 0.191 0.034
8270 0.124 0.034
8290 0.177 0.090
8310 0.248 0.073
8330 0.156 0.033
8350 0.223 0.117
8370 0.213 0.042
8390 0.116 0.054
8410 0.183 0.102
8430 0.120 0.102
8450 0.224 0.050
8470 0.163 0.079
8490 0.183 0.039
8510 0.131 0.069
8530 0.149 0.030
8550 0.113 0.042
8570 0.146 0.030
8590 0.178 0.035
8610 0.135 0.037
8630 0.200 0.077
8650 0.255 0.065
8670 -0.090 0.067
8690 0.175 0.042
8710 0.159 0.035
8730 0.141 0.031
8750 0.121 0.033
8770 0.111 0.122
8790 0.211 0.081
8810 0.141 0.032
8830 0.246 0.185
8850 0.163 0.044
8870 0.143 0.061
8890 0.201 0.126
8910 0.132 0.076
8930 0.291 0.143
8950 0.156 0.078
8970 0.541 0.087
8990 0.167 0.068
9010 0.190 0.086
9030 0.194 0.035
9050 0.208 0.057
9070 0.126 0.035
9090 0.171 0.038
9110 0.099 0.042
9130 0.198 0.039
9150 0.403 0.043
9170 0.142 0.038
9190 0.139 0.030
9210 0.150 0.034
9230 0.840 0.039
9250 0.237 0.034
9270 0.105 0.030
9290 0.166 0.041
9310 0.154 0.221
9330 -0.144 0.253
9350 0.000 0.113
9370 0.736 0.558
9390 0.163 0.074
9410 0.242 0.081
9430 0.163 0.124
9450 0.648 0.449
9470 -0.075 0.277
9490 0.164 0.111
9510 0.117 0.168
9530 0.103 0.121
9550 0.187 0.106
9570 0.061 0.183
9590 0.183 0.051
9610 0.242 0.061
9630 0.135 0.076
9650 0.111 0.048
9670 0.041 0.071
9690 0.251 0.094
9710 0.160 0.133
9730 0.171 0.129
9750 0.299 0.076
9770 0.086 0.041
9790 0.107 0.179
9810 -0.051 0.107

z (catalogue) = 0.844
